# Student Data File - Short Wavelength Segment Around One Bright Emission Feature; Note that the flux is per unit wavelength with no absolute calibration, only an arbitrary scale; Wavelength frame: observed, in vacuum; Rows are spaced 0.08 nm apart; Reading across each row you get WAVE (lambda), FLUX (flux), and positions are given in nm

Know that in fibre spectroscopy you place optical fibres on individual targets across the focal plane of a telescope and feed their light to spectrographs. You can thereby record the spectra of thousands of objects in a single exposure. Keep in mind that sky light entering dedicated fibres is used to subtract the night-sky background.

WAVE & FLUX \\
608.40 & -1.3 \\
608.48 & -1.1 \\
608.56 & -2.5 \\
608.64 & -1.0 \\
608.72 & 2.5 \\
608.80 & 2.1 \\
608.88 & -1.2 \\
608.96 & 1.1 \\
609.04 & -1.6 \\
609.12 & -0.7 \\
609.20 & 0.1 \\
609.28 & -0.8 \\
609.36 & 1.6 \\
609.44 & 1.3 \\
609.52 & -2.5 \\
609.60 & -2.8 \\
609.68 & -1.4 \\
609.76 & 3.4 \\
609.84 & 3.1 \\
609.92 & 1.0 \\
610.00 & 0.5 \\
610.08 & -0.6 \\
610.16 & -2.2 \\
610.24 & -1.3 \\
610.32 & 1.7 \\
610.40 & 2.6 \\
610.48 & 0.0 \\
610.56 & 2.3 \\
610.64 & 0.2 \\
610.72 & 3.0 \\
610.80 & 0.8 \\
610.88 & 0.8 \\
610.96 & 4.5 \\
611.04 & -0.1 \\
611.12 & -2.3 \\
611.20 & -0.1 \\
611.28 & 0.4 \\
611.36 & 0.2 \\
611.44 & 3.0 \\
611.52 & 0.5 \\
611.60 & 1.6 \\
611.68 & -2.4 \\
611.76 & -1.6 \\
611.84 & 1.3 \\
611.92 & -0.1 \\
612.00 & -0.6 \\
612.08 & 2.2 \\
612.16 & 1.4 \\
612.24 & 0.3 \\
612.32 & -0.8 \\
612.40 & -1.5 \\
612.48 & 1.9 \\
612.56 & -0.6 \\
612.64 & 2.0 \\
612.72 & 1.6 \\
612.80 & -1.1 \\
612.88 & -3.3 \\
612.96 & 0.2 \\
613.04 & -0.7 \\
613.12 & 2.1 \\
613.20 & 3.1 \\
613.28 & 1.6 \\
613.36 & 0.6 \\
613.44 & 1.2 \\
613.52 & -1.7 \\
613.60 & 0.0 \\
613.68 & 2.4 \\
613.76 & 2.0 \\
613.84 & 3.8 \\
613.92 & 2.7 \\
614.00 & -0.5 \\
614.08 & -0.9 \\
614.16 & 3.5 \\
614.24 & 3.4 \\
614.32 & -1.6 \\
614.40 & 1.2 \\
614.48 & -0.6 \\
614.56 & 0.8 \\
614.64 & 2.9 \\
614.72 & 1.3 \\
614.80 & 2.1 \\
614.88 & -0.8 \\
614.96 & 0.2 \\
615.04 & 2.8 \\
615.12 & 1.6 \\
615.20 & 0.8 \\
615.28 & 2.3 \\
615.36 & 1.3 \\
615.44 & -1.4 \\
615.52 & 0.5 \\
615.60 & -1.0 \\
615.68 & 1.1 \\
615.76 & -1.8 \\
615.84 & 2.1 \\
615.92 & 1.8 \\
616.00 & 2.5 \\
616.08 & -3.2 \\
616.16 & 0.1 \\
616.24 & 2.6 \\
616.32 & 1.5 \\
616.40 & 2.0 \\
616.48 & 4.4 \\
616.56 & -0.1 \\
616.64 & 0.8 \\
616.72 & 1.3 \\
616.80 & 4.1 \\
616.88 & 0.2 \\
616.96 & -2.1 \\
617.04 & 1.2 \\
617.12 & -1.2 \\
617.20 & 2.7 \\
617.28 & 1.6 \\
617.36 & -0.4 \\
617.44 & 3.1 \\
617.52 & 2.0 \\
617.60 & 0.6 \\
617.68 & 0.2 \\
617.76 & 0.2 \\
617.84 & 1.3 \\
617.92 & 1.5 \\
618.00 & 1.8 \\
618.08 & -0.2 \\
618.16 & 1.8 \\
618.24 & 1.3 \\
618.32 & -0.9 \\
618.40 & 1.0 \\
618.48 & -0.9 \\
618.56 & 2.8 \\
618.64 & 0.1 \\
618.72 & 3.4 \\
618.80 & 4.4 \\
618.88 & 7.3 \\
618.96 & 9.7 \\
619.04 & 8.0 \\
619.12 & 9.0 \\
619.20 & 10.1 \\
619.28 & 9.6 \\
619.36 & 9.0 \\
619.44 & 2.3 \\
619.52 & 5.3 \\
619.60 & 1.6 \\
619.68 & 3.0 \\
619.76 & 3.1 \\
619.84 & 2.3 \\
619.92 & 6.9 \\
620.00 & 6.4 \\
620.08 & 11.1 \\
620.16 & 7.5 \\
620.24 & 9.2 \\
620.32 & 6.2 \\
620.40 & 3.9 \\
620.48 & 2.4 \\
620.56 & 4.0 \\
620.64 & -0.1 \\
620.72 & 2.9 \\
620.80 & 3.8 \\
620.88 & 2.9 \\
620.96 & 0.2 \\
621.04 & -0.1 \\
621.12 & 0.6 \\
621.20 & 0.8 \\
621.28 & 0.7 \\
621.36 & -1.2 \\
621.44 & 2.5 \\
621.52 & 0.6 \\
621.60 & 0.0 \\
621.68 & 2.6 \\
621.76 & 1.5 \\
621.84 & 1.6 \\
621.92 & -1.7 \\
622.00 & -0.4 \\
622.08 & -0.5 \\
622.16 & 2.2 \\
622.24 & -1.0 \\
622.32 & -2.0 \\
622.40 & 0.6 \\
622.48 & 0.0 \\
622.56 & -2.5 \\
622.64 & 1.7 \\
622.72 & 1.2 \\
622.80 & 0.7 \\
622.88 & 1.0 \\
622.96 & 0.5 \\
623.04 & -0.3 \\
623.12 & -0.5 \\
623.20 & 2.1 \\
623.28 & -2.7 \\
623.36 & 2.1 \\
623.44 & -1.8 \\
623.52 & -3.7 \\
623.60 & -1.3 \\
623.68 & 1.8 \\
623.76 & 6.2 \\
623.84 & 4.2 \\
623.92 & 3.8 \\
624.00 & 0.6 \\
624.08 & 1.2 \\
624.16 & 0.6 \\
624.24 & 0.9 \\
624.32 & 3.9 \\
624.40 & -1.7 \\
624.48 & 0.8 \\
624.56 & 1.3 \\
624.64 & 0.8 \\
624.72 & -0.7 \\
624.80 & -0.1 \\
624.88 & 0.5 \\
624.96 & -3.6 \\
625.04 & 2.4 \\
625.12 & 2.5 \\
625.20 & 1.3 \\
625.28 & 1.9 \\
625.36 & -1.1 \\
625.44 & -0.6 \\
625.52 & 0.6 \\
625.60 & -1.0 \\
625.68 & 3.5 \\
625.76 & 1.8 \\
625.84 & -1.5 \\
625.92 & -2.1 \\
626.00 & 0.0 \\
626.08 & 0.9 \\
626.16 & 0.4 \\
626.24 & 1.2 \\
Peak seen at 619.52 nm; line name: C IV 1549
